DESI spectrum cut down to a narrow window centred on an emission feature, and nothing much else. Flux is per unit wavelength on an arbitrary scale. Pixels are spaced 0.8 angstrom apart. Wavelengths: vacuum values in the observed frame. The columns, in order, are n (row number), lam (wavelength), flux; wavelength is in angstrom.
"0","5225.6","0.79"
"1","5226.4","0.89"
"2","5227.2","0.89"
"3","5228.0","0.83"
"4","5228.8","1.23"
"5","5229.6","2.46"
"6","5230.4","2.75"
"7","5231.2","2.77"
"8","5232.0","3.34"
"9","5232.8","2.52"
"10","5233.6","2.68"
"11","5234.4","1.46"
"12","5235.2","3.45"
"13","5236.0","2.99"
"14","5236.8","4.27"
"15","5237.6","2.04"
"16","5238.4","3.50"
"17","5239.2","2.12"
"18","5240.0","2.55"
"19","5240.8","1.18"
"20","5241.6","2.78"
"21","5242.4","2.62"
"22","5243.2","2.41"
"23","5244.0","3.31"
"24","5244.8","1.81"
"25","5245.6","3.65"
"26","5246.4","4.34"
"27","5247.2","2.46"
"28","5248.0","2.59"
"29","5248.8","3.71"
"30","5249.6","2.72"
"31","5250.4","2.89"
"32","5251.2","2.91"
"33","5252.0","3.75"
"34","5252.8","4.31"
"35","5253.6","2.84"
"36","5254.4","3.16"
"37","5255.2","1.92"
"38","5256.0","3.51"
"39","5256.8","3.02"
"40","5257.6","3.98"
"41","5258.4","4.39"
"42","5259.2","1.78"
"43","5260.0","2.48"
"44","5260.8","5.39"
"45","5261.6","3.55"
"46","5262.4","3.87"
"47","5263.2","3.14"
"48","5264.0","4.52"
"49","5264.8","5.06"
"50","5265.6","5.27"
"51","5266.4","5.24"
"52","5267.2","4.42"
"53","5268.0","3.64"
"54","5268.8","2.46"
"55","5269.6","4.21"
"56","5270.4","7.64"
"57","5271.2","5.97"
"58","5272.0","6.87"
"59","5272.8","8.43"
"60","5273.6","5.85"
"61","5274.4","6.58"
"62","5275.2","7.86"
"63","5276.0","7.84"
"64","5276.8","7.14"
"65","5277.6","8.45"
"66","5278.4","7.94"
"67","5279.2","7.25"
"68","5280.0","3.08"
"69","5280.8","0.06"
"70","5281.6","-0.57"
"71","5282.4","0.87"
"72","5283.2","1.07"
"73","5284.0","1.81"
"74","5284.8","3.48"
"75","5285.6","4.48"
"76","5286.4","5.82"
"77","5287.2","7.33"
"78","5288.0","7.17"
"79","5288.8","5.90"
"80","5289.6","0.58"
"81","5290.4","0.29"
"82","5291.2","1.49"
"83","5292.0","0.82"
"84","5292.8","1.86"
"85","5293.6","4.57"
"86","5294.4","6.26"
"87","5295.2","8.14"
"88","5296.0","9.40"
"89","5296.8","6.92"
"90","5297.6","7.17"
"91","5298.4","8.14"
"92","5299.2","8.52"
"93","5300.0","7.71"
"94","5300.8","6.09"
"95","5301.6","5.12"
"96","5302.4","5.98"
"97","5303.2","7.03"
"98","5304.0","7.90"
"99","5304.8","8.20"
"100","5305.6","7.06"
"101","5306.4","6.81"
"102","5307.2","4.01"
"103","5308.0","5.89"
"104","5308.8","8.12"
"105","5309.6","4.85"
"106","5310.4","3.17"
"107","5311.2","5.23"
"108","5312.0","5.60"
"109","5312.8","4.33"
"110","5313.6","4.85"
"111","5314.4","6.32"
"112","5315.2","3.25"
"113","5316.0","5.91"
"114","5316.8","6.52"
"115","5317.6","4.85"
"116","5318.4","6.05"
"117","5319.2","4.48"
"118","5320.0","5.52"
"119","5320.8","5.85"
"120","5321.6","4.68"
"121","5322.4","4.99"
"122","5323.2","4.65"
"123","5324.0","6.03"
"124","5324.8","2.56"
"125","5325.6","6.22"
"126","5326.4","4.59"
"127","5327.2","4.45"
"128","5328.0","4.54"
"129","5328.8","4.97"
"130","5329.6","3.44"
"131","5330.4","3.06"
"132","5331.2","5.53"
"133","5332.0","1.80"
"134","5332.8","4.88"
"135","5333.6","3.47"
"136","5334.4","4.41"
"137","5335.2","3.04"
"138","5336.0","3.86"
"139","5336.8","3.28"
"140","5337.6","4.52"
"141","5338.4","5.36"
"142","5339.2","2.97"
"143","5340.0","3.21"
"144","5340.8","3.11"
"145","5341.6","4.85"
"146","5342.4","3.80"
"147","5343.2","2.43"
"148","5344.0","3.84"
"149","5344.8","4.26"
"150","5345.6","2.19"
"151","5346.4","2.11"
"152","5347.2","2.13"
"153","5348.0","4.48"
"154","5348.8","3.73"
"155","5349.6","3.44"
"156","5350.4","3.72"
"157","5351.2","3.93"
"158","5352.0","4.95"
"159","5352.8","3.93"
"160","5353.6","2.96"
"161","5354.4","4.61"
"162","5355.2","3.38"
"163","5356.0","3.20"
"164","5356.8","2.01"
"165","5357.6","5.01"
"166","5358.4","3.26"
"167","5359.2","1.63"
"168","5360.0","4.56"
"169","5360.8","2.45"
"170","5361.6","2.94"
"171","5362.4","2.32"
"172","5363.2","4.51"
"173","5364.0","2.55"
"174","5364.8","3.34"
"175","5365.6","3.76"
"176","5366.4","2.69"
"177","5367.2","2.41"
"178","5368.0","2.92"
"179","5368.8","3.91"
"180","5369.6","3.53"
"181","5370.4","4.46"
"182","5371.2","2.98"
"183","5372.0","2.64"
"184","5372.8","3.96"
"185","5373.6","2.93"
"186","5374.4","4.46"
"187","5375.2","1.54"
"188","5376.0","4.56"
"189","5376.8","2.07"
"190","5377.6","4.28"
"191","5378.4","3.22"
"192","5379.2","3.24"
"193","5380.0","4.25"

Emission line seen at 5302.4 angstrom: C IV 1549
